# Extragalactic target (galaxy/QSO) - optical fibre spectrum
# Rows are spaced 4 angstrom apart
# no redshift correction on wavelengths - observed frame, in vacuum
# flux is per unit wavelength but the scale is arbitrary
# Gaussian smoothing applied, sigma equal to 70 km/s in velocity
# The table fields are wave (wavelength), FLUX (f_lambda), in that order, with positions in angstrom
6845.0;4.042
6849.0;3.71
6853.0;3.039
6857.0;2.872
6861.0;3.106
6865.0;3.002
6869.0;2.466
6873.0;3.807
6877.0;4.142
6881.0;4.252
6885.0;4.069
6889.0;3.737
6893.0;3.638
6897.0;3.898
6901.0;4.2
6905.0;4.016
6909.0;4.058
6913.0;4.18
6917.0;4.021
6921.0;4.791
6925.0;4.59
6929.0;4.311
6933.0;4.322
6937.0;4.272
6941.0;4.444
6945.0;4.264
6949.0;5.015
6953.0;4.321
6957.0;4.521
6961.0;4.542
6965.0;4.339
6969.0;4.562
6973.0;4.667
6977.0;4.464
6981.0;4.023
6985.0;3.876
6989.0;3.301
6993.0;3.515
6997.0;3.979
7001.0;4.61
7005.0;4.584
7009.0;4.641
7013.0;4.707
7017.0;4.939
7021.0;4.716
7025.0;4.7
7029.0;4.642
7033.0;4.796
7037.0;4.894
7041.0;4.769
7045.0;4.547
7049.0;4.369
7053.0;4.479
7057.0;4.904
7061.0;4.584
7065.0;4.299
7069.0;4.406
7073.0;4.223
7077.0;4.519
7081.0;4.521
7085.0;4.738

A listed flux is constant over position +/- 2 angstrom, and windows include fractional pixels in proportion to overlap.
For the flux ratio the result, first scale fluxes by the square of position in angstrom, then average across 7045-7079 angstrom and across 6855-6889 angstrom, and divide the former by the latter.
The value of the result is 1.4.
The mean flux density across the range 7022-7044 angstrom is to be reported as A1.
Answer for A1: 4.75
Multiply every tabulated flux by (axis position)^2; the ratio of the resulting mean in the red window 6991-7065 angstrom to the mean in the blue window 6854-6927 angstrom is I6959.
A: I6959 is 1.25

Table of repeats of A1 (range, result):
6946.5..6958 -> 4.61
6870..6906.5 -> 3.93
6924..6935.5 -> 4.39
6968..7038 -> 4.41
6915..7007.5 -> 4.32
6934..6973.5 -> 4.48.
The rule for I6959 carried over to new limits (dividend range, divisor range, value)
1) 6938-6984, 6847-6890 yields 1.32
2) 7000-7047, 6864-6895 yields 1.34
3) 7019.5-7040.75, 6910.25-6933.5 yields 1.12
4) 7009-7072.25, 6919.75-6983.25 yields 1.07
